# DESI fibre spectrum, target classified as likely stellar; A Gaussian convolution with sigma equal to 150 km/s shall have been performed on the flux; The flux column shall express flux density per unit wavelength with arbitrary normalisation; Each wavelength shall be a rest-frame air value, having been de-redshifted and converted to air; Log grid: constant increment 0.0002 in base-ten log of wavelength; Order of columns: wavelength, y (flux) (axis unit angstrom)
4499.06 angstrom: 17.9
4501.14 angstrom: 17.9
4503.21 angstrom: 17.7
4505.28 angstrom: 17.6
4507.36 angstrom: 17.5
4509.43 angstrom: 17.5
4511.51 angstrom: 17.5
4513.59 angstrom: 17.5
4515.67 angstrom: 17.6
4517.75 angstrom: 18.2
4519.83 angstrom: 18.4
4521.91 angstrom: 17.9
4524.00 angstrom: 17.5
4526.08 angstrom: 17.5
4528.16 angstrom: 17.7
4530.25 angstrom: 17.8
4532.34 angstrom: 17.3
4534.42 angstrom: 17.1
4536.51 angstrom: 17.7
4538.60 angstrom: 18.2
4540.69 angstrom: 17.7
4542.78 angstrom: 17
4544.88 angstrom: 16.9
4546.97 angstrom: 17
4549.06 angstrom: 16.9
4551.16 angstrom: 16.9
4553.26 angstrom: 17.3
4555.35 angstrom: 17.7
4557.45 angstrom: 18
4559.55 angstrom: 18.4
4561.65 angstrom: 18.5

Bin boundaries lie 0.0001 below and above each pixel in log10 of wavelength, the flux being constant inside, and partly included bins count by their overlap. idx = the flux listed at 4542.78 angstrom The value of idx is 17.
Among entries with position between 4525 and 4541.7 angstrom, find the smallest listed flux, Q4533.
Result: 17.1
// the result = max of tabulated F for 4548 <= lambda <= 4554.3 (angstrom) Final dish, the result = 17.3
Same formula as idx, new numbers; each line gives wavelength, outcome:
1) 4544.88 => 16.9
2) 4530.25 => 17.8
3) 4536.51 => 17.7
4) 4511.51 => 17.5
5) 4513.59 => 17.5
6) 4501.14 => 17.9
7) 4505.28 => 17.6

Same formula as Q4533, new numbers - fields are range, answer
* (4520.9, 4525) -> 17.5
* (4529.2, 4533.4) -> 17.3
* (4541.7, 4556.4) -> 16.9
